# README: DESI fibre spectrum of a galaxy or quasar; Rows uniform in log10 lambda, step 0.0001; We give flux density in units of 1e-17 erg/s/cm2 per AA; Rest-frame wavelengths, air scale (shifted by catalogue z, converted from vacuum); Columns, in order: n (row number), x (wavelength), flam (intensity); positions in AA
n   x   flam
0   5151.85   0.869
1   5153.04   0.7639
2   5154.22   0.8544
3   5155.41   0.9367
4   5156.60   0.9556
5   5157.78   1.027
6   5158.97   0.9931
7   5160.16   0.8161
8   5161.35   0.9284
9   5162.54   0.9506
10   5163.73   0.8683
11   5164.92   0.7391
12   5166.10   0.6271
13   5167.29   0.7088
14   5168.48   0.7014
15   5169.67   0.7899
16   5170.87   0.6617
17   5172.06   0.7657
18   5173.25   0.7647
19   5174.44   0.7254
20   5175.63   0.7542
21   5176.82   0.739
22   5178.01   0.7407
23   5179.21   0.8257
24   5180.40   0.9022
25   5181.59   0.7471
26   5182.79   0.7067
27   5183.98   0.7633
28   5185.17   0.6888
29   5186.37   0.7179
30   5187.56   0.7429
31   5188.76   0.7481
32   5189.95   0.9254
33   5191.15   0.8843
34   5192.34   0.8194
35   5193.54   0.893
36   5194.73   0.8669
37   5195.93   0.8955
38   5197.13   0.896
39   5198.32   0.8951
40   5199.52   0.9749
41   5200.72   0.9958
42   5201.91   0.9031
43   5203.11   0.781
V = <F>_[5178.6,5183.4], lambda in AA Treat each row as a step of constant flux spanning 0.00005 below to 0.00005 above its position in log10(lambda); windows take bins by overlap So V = 0.794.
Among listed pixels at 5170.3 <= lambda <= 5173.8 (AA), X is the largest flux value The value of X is 0.7657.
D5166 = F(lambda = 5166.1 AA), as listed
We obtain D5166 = 0.6271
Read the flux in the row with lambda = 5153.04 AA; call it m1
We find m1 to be 0.7639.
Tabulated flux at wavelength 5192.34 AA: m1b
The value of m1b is 0.8194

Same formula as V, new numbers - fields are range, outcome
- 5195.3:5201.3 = 0.93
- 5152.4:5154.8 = 0.811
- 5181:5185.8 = 0.726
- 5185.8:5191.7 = 0.803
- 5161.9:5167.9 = 0.78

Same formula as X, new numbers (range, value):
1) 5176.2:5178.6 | 0.7407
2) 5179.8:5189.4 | 0.9022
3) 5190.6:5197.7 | 0.896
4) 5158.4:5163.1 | 0.9931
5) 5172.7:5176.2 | 0.7647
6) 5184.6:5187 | 0.7179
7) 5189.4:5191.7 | 0.9254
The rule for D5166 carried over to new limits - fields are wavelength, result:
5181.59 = 0.7471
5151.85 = 0.869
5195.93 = 0.8955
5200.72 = 0.9958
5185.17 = 0.6888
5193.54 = 0.893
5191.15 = 0.8843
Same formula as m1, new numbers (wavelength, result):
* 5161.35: 0.9284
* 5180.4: 0.9022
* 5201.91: 0.9031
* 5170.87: 0.6617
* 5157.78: 1.027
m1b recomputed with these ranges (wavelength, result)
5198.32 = 0.8951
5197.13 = 0.896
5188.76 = 0.7481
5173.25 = 0.7647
